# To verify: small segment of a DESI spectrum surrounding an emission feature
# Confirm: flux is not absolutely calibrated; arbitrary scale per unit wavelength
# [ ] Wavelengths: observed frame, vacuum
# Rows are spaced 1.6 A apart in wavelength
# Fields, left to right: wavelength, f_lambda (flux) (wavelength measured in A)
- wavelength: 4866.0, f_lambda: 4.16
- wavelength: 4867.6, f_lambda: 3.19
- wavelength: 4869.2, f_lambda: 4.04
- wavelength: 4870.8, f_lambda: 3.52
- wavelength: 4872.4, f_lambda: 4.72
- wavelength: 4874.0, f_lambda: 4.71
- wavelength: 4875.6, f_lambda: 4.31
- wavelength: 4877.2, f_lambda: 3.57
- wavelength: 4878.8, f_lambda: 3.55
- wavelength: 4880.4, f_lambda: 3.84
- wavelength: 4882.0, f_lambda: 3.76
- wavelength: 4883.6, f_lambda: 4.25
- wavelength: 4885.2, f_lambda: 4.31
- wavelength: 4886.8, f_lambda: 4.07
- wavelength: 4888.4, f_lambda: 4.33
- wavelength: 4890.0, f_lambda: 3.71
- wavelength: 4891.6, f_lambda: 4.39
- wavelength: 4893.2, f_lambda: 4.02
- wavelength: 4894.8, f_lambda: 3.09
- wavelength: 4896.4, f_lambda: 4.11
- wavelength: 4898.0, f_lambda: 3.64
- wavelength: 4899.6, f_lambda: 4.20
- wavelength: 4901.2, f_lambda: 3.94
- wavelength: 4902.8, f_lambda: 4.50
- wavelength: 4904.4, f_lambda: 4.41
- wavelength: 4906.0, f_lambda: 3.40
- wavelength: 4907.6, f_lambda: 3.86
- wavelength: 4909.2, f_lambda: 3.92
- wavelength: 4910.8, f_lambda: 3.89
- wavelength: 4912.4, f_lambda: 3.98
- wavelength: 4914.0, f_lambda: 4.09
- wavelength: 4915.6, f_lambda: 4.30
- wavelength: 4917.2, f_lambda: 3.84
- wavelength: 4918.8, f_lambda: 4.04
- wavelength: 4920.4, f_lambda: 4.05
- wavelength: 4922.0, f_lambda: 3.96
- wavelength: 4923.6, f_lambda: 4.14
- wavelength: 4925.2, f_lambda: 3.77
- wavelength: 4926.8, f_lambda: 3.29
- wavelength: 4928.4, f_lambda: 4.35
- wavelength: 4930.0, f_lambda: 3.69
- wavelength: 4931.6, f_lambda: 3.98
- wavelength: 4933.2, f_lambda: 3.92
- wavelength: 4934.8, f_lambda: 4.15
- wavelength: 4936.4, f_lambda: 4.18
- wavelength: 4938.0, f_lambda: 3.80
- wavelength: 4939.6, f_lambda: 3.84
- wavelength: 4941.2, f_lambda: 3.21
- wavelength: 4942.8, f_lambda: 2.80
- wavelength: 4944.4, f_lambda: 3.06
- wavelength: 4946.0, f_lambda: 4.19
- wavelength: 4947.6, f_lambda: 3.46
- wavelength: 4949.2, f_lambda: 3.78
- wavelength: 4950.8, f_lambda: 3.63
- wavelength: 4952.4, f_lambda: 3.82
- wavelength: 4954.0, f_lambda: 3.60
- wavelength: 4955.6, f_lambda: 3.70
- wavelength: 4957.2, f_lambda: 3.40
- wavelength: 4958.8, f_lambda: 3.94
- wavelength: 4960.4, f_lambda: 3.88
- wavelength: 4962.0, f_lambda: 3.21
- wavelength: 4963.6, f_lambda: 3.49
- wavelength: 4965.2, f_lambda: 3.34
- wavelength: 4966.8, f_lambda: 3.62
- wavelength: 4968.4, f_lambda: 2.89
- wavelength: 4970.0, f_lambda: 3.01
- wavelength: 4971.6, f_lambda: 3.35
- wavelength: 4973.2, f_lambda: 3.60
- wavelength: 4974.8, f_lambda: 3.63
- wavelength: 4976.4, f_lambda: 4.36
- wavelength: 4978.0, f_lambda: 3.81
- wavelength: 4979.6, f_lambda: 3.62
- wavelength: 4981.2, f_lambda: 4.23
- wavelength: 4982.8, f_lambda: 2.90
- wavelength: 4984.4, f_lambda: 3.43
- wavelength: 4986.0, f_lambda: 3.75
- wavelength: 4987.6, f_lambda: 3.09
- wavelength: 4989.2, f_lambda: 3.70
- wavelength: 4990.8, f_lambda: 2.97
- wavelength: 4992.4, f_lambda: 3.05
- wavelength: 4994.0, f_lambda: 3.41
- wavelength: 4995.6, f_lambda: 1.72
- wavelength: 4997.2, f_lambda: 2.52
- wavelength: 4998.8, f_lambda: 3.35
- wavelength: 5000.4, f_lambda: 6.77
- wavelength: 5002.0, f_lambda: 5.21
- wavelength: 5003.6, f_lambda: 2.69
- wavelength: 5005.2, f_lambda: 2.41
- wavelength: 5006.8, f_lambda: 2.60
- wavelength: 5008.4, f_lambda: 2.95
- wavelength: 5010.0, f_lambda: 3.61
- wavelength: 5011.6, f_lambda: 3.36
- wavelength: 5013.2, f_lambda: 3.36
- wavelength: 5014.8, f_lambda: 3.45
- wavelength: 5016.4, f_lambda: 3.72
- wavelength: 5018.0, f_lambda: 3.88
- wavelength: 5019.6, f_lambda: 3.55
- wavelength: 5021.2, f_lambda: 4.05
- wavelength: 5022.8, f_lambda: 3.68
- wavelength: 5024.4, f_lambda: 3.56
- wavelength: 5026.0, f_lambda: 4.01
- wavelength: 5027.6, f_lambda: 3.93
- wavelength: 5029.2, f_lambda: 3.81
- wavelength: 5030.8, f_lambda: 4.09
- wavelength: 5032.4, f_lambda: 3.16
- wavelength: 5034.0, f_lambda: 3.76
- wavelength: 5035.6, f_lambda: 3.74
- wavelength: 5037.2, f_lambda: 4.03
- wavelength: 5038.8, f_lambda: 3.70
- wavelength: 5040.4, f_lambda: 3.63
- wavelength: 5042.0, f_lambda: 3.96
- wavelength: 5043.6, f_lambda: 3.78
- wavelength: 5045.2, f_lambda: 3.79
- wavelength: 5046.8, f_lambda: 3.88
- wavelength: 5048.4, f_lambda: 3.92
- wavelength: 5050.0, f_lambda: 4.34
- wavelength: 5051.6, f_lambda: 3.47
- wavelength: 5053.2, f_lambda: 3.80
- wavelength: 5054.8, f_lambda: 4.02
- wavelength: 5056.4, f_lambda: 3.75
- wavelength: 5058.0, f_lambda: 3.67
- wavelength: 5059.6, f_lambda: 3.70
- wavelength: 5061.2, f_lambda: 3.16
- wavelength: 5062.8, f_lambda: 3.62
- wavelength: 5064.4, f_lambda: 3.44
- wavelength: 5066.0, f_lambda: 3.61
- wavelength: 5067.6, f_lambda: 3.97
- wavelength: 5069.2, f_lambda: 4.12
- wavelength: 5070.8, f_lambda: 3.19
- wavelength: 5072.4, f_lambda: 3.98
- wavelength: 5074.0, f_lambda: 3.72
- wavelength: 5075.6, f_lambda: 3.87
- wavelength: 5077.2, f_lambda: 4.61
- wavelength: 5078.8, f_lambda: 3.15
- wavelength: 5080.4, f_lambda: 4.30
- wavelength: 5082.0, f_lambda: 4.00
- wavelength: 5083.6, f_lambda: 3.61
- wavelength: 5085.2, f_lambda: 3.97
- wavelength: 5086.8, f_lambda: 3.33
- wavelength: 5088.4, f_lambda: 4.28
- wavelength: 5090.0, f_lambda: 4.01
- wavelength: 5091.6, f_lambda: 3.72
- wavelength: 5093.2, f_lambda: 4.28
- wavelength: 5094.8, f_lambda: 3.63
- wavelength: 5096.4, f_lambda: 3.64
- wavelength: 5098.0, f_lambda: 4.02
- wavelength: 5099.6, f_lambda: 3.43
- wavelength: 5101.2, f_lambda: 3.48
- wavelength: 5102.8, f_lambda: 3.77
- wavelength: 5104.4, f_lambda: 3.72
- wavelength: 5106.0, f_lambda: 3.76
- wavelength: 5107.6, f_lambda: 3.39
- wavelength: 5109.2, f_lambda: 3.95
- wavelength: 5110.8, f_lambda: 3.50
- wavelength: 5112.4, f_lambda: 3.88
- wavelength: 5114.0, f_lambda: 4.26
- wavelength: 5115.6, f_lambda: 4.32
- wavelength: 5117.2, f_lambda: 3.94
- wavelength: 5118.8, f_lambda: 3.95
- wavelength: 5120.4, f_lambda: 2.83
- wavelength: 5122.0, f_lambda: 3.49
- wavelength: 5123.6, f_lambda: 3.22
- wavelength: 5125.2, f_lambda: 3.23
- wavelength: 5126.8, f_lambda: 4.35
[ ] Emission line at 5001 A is H-gamma 4340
